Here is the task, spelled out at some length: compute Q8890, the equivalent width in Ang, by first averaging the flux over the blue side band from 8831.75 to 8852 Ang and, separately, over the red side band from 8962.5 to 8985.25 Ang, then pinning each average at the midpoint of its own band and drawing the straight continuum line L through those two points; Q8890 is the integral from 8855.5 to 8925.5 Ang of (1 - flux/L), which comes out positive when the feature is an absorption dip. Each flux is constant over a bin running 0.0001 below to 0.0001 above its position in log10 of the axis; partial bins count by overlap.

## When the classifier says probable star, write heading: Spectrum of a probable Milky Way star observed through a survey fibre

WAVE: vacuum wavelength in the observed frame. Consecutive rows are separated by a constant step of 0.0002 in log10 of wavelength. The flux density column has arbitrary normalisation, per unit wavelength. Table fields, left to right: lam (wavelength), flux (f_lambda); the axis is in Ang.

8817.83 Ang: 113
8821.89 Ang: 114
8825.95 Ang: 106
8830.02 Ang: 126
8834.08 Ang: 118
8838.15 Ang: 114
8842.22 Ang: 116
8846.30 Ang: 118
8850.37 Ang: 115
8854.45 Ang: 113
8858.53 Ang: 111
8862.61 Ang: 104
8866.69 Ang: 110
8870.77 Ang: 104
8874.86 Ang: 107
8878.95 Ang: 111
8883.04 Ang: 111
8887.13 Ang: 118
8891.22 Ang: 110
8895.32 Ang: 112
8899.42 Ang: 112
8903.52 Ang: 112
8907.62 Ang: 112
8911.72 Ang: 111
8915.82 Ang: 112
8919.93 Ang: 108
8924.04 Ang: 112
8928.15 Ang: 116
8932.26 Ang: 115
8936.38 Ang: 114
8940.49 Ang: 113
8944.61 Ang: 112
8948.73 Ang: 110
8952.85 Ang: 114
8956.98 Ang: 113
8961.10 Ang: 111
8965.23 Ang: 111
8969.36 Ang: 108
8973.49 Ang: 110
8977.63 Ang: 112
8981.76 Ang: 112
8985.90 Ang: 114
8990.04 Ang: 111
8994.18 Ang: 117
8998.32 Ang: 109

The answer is 2.38 Ang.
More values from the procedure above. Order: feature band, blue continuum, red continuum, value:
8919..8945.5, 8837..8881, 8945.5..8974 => -0.5 Ang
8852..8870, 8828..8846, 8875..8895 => 0.9 Ang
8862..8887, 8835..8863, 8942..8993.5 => 1.0 Ang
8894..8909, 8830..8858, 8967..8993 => 0.3 Ang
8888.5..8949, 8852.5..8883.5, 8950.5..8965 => -0.8 Ang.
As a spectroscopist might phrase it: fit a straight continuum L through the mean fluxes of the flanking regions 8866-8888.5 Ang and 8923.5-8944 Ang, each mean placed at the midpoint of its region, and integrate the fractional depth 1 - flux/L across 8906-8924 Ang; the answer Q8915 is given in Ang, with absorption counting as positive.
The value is 0.3 Ang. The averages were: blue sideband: 110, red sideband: 114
